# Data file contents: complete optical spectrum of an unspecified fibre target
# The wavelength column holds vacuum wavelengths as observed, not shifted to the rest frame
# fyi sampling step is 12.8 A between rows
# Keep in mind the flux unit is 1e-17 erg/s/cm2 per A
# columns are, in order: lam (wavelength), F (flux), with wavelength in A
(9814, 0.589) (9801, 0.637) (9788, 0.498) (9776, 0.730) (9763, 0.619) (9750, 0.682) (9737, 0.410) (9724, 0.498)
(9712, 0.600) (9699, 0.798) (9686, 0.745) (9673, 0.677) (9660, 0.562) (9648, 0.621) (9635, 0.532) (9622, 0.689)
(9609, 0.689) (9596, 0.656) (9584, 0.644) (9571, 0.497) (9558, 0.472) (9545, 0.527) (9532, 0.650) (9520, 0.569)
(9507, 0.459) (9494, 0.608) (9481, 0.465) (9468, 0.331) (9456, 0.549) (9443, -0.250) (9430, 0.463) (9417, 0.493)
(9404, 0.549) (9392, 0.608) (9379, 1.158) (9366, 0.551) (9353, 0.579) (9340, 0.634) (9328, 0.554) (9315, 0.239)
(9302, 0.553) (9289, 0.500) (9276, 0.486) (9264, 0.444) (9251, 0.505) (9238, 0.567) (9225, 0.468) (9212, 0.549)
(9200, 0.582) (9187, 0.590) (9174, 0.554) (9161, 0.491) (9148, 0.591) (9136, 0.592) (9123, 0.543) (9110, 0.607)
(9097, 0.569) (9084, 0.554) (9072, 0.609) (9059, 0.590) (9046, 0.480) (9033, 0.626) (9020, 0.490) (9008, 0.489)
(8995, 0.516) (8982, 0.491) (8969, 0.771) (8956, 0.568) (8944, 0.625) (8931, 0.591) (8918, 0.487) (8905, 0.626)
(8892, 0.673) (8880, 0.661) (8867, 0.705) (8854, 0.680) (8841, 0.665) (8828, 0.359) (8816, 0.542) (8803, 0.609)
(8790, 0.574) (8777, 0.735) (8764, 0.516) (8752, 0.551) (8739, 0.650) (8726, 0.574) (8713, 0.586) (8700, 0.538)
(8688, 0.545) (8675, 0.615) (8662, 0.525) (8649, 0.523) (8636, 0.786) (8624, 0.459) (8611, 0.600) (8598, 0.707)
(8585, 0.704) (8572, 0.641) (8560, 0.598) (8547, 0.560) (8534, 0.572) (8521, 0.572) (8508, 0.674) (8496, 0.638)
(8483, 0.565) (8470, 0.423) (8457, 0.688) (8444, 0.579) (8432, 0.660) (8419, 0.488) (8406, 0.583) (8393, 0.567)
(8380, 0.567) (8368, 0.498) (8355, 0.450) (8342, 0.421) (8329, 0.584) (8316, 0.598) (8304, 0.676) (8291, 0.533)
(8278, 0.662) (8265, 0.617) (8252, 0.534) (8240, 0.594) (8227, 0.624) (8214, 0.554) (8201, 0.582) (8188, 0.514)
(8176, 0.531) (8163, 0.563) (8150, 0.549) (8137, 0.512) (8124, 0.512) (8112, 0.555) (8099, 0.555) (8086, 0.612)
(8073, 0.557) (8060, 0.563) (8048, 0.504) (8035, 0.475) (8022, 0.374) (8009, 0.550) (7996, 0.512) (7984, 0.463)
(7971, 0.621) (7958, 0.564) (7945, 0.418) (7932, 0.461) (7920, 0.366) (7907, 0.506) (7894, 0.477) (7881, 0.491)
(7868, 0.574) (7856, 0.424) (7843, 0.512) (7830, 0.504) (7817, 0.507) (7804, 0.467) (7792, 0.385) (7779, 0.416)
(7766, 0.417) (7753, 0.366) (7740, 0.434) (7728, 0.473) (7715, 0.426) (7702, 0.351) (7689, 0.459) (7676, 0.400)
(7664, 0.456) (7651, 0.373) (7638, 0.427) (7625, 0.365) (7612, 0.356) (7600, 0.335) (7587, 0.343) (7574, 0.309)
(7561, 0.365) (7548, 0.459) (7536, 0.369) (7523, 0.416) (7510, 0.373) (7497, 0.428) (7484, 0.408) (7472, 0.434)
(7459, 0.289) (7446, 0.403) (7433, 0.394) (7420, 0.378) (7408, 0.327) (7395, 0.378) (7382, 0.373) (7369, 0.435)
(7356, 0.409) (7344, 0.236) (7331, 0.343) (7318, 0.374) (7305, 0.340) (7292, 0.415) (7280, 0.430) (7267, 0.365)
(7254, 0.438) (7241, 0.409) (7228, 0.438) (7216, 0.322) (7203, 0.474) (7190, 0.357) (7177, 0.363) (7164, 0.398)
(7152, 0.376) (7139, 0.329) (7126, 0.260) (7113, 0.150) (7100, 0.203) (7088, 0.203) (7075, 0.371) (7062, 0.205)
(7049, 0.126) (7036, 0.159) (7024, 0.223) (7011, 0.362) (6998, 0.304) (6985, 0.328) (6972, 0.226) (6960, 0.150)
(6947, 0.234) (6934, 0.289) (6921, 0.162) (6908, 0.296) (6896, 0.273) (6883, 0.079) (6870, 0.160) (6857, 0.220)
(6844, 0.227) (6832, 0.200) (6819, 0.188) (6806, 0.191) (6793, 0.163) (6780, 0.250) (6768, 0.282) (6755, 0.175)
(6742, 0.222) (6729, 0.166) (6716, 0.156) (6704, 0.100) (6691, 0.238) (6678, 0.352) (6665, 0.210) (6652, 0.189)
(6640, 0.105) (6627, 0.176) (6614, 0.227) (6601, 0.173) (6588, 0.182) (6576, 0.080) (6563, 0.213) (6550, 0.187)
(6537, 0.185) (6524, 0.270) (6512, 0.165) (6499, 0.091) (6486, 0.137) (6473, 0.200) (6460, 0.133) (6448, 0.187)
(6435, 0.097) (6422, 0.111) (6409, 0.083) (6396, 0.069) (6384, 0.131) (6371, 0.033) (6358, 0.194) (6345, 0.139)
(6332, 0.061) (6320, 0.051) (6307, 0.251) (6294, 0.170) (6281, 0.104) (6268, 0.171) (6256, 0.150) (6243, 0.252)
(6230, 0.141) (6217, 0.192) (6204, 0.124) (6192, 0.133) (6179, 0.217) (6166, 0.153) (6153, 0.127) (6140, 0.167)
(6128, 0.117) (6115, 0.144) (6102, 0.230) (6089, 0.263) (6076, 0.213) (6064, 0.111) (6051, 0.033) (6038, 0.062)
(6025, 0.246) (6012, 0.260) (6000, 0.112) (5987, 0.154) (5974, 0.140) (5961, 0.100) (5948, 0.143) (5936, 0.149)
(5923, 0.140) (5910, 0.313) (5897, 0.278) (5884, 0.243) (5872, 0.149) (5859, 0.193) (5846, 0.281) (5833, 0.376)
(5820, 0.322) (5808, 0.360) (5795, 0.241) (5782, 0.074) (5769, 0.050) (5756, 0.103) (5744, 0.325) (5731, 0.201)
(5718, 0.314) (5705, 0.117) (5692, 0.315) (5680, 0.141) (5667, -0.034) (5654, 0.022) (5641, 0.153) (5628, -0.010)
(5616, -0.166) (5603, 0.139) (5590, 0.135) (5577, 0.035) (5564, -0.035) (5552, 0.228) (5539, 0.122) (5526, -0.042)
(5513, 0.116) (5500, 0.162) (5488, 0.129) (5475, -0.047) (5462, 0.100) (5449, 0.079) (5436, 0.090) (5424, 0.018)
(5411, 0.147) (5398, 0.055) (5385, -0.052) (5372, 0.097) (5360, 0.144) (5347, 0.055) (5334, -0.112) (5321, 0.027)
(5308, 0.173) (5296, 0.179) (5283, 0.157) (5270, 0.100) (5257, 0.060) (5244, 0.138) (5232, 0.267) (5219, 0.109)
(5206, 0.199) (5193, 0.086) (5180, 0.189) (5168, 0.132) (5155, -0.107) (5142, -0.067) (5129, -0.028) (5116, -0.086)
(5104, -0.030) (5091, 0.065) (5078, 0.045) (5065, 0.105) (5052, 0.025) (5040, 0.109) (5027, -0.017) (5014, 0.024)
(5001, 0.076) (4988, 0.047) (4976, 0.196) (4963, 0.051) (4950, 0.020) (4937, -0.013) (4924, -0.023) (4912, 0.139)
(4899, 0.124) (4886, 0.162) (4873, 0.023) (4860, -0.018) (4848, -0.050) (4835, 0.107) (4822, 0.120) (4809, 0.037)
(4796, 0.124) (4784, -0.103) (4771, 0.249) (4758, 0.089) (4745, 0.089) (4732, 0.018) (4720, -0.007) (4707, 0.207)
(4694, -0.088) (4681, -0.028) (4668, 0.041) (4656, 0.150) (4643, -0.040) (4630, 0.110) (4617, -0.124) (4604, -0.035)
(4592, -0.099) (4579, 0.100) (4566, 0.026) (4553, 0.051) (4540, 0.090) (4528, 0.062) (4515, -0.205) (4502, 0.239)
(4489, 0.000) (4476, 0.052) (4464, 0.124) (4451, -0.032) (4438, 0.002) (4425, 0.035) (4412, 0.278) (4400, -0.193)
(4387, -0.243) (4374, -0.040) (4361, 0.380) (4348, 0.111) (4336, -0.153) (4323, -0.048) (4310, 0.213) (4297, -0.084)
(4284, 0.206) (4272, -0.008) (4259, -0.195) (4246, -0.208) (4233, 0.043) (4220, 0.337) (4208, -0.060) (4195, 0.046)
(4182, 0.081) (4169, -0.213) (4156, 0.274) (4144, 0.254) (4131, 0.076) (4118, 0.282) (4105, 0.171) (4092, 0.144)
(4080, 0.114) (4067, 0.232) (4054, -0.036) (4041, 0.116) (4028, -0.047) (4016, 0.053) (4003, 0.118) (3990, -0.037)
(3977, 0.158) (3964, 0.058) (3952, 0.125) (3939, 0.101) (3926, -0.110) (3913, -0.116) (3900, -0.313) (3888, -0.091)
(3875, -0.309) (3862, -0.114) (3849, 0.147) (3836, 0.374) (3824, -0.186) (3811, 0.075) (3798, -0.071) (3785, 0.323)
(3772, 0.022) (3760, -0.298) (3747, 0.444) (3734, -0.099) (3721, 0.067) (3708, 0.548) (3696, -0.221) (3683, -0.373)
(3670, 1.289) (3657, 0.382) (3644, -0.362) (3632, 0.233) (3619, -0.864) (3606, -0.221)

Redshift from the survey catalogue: 0.790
